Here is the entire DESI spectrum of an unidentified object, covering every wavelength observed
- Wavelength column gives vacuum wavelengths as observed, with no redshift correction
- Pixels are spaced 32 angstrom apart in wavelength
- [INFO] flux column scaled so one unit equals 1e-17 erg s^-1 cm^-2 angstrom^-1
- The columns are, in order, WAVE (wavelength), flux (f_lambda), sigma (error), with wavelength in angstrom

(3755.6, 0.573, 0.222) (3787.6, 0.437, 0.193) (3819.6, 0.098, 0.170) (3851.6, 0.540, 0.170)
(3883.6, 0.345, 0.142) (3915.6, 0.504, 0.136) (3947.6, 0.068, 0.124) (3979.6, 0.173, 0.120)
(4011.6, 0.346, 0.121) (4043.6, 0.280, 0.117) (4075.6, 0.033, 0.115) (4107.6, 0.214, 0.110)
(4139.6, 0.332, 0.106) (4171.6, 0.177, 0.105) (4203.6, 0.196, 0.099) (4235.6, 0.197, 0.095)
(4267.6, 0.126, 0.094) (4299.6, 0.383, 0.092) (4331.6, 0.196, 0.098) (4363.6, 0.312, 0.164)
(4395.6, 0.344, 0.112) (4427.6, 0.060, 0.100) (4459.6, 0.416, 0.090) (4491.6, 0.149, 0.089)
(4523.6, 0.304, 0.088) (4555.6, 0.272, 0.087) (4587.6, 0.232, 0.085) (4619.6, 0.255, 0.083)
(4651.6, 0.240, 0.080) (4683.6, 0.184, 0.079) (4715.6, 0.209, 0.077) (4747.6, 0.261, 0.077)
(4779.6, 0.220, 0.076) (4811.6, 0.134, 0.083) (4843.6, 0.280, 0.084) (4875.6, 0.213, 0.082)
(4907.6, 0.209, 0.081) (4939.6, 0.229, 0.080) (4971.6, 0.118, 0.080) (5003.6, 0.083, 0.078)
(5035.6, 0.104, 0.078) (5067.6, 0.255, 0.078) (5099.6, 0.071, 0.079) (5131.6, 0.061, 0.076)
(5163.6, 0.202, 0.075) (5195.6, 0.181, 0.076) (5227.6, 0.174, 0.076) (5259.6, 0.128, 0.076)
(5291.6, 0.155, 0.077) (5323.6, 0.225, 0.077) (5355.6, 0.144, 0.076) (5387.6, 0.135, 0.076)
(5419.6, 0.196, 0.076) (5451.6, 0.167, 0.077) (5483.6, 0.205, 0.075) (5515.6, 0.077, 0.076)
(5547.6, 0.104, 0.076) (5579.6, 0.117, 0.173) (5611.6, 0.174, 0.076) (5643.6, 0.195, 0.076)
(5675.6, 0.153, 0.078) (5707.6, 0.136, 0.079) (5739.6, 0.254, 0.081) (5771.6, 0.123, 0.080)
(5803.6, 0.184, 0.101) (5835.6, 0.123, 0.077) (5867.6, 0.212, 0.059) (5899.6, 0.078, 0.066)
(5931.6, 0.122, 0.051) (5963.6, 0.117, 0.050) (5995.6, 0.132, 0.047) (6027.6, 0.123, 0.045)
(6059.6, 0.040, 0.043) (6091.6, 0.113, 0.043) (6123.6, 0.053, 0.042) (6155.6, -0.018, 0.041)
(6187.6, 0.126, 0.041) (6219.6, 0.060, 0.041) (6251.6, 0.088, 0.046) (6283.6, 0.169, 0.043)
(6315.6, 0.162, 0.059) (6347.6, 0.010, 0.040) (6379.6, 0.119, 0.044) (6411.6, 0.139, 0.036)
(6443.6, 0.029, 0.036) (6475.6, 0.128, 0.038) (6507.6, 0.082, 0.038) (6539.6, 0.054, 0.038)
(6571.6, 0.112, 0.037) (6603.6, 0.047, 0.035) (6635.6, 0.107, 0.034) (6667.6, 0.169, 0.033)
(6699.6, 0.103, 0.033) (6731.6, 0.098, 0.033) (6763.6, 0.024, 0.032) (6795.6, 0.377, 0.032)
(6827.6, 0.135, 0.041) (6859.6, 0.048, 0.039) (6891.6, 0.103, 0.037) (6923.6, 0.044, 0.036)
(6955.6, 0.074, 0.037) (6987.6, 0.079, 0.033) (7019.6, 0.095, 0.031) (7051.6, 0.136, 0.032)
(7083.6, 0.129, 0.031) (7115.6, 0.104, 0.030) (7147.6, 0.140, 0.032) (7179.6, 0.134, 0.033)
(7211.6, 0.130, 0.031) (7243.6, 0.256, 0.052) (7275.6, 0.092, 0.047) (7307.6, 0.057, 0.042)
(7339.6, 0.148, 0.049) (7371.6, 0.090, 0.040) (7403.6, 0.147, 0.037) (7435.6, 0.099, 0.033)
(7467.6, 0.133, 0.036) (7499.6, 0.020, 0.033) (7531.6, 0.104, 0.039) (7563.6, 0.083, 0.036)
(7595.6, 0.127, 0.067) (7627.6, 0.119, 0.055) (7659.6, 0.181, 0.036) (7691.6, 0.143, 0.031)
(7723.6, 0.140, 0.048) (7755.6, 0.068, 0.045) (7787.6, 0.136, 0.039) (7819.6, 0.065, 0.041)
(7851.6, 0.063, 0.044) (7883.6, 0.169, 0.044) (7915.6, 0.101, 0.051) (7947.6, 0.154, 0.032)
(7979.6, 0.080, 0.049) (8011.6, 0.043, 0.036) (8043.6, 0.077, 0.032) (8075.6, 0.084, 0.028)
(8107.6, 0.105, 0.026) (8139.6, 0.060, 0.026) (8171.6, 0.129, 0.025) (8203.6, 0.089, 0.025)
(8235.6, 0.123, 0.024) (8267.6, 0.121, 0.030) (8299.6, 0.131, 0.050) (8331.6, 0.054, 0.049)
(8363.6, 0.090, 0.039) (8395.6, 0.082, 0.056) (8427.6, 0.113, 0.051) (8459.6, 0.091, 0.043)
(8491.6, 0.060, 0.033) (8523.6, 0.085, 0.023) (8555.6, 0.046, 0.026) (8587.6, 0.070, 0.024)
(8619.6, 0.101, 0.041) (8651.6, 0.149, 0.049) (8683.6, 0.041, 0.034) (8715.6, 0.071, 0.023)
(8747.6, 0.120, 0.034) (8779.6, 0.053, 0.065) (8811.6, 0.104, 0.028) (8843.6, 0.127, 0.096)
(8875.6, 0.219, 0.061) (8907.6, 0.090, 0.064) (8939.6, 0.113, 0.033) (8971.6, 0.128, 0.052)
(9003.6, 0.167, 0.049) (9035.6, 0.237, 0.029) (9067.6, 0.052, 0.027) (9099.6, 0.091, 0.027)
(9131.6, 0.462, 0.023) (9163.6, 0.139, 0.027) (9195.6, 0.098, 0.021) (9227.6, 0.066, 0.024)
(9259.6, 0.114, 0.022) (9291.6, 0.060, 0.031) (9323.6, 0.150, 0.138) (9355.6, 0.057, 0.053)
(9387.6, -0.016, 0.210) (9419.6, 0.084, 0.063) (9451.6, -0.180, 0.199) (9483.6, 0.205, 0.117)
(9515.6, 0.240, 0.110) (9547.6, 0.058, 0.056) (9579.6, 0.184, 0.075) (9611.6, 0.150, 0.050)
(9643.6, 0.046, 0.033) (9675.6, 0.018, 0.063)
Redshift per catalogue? 0.82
